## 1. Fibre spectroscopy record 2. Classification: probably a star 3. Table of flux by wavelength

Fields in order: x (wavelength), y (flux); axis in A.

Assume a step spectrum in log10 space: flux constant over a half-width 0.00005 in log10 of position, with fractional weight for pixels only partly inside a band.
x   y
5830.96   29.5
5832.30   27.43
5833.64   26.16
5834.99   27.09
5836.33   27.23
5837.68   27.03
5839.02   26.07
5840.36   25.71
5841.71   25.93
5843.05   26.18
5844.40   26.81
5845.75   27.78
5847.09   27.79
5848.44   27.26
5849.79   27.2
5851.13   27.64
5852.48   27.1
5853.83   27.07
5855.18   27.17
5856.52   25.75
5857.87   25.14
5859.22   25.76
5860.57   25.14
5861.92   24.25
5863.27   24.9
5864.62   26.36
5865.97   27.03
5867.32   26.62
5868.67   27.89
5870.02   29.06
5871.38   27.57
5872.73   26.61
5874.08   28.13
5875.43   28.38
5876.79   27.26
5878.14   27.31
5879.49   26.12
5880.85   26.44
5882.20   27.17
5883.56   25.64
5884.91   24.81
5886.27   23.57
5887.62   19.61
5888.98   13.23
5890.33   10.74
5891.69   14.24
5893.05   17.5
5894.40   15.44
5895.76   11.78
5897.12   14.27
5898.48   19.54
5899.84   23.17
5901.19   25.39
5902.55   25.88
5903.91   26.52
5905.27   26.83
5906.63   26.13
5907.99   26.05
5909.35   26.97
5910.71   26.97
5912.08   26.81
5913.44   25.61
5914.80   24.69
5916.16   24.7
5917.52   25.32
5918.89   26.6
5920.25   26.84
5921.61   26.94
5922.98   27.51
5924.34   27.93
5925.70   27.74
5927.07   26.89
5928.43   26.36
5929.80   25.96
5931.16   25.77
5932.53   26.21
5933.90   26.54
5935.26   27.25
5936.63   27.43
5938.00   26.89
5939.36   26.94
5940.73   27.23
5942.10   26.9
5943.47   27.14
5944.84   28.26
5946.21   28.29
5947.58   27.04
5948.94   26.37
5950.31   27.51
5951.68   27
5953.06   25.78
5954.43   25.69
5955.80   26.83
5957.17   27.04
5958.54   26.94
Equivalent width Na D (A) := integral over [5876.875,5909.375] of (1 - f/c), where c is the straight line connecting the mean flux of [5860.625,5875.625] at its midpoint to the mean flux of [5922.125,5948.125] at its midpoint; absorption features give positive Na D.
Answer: 6.15 A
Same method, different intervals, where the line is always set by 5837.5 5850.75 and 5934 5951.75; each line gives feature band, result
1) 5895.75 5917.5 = 2.28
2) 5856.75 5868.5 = 0.50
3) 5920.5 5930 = 0.03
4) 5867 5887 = 0.10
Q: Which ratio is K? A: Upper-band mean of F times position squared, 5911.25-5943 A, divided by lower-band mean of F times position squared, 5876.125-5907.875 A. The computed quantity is 1.24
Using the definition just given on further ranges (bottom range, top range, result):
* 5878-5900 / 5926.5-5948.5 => 1.39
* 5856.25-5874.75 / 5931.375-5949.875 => 1.05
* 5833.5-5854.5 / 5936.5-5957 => 1.04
